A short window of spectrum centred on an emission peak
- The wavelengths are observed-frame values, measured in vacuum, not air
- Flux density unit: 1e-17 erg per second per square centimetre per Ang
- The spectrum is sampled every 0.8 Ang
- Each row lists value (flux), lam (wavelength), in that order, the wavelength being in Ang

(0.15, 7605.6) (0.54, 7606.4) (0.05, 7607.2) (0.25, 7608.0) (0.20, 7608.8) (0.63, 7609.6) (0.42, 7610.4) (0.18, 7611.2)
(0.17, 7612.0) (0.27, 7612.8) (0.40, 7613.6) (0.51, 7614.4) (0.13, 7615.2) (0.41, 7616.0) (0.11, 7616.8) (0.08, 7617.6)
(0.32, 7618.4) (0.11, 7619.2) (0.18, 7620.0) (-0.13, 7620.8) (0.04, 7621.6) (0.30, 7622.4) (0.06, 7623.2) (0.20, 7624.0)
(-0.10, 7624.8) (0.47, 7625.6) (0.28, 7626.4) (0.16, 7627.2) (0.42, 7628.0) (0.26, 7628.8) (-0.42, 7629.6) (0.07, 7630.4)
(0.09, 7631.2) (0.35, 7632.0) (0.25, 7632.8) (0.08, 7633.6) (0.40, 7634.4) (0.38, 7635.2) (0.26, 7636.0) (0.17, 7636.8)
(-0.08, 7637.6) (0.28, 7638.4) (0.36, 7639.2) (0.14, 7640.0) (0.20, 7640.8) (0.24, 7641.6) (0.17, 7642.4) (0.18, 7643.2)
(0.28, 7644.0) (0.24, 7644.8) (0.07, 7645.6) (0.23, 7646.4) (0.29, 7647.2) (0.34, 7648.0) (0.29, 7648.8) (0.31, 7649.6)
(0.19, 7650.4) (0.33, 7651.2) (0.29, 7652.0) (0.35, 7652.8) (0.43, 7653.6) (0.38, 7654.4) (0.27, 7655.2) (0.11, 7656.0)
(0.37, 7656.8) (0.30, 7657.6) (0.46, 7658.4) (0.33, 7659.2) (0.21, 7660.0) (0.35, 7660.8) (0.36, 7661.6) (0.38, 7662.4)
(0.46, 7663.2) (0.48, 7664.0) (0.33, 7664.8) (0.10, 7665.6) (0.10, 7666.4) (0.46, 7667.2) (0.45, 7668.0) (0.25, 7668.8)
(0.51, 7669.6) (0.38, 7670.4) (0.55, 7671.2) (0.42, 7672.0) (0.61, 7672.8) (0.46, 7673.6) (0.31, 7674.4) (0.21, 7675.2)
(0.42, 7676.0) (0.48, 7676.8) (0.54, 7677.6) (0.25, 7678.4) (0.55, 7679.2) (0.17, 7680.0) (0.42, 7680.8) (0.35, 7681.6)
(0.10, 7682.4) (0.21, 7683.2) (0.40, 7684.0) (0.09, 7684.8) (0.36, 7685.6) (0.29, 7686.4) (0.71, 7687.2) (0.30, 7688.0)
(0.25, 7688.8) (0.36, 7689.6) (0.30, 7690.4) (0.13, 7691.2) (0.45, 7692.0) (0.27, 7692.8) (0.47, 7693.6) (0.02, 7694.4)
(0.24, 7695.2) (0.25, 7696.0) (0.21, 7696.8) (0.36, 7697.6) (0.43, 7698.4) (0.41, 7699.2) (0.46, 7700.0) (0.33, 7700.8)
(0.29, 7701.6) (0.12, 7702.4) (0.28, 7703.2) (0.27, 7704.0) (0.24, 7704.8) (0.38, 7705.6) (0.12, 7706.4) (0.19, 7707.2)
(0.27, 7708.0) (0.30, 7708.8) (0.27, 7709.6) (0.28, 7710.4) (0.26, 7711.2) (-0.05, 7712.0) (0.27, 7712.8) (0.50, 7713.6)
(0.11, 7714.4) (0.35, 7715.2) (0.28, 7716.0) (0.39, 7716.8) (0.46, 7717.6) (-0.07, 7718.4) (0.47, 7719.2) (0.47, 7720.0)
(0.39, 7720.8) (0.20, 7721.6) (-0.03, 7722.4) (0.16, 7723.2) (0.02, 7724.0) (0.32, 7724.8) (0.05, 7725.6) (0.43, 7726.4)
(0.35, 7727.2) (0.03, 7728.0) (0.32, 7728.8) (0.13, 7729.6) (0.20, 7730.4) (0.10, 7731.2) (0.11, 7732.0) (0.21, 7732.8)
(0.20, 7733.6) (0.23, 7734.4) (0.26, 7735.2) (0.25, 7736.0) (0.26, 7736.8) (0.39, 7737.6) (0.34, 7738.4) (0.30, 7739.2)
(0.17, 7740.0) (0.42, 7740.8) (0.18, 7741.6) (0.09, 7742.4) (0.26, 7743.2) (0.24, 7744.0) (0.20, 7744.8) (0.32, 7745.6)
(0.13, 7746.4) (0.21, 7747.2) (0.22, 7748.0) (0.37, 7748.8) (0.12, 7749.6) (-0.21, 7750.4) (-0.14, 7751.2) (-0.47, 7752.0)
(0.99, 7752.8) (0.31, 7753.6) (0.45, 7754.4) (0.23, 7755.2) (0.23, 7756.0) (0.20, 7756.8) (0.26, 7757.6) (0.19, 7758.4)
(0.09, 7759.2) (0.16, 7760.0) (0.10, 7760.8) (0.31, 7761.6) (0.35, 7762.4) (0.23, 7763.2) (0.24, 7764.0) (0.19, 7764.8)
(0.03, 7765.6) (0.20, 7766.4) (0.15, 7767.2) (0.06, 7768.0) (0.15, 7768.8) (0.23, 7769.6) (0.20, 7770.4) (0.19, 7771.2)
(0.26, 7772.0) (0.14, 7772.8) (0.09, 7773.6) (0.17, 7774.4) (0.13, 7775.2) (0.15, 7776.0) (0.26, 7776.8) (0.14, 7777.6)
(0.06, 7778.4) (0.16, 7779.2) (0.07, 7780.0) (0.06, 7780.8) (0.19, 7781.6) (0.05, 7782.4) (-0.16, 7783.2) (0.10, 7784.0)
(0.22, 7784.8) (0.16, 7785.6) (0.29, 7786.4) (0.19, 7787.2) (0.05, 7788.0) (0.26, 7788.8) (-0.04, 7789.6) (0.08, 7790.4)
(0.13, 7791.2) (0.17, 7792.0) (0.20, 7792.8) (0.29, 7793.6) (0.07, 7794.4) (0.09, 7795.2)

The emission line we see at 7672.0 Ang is C III]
